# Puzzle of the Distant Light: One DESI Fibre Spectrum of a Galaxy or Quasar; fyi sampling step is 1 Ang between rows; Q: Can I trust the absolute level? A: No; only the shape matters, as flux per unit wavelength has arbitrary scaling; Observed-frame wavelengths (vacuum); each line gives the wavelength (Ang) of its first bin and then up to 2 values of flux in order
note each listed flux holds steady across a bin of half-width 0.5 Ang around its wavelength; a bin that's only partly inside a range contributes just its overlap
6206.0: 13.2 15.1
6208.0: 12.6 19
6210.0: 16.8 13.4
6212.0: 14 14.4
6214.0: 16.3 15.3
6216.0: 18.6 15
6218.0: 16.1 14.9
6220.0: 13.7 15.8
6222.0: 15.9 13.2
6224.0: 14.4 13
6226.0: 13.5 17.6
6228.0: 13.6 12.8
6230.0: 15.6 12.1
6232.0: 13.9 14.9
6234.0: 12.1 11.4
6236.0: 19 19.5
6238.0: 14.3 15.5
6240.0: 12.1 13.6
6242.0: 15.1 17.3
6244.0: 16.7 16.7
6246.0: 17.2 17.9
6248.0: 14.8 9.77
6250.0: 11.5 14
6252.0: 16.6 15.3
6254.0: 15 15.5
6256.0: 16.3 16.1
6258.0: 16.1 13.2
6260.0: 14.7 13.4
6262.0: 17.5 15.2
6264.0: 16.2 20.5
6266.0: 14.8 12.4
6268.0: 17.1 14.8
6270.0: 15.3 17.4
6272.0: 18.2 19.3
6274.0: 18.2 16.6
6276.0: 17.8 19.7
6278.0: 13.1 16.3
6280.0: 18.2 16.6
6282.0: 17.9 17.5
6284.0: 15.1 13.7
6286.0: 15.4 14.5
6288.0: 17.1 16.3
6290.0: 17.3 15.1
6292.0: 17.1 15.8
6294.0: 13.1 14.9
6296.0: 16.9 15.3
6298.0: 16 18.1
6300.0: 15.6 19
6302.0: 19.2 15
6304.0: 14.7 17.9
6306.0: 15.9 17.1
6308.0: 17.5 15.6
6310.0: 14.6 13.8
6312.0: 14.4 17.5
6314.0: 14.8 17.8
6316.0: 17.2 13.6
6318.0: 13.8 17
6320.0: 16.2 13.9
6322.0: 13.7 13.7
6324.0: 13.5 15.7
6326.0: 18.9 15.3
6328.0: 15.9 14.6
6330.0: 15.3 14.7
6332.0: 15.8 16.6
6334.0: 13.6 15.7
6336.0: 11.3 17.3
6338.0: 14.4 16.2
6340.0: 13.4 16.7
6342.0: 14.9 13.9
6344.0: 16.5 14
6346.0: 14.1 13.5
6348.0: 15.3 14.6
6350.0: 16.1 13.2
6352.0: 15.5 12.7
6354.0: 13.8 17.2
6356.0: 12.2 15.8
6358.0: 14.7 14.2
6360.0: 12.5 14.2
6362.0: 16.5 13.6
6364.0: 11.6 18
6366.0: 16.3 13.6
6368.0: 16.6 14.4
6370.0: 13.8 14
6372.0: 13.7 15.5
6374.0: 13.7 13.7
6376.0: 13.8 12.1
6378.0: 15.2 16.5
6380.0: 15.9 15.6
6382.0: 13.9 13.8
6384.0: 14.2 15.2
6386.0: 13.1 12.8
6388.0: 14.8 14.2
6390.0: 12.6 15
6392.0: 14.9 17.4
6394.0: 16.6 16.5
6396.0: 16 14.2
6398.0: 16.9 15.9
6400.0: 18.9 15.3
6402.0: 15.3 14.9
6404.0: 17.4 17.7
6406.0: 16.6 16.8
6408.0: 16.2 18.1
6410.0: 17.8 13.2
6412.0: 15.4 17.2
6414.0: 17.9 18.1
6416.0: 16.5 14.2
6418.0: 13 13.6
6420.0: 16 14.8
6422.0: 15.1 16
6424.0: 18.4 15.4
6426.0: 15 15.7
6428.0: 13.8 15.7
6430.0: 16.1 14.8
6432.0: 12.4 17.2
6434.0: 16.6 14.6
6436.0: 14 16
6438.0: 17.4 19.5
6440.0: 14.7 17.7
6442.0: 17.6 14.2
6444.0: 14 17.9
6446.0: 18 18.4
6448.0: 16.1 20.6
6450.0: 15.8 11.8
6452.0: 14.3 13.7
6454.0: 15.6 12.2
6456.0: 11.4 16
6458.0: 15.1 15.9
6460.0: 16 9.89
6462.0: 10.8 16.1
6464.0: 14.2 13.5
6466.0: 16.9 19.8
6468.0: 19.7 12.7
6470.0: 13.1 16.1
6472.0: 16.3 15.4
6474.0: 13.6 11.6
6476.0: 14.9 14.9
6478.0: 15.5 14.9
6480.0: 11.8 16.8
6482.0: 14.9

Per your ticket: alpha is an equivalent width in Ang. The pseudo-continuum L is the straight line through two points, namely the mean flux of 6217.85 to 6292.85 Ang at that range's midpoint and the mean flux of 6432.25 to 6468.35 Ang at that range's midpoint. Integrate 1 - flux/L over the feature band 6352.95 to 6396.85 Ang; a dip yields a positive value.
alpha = 2.7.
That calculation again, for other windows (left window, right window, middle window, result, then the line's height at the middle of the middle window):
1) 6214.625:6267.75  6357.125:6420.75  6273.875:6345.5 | -3.1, 15.1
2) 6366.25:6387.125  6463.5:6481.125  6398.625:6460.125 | -4.5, 14.8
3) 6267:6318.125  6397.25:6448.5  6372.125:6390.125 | 2.1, 16.1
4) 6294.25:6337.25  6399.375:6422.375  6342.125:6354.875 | 1.0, 15.8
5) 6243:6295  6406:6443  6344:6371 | 2.3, 15.9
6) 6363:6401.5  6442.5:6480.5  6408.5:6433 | -1.2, 14.9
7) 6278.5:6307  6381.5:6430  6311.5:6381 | 4.7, 16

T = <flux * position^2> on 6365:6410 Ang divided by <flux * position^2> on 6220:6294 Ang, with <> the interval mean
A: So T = 1.0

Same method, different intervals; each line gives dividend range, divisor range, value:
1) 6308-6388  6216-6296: 0.98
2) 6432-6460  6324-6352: 1.08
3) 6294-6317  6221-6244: 1.13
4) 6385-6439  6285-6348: 1.04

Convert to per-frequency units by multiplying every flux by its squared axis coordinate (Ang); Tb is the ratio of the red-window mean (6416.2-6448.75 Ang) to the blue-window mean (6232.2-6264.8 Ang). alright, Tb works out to 1.1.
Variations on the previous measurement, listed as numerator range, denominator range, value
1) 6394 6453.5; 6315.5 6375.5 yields 1.11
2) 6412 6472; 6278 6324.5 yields 1.02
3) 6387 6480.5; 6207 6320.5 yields 1.04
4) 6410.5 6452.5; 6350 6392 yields 1.12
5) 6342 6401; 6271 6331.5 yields 0.94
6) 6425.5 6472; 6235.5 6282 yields 1.03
